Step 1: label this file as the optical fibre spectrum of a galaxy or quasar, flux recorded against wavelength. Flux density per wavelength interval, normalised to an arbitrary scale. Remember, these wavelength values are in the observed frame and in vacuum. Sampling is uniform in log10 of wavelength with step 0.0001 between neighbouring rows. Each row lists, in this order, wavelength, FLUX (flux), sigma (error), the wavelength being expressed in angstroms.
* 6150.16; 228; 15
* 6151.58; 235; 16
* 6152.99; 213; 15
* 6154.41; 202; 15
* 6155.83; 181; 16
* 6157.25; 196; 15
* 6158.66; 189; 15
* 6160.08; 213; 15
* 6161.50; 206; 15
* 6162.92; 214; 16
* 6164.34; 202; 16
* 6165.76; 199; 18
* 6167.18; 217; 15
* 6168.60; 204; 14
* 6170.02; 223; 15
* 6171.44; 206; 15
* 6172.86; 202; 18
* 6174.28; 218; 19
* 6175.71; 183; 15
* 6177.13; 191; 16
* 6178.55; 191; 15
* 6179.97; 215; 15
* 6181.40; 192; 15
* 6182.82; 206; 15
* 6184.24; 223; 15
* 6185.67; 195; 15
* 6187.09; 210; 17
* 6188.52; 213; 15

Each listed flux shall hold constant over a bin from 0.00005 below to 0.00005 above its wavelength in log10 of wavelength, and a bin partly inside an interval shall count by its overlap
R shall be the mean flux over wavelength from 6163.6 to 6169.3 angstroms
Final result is 206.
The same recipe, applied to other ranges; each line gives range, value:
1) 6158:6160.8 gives 201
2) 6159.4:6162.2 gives 209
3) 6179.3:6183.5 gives 204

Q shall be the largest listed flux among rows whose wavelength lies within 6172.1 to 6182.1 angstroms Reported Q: 218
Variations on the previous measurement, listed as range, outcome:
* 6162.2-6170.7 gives 223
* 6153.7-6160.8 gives 213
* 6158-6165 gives 214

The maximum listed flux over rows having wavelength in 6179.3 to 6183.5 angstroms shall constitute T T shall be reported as 215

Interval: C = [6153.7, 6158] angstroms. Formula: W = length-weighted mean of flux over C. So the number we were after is 193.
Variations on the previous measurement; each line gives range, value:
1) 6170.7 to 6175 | 209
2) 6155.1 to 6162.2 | 197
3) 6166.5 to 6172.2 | 212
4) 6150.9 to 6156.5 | 208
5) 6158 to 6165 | 205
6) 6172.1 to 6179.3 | 197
